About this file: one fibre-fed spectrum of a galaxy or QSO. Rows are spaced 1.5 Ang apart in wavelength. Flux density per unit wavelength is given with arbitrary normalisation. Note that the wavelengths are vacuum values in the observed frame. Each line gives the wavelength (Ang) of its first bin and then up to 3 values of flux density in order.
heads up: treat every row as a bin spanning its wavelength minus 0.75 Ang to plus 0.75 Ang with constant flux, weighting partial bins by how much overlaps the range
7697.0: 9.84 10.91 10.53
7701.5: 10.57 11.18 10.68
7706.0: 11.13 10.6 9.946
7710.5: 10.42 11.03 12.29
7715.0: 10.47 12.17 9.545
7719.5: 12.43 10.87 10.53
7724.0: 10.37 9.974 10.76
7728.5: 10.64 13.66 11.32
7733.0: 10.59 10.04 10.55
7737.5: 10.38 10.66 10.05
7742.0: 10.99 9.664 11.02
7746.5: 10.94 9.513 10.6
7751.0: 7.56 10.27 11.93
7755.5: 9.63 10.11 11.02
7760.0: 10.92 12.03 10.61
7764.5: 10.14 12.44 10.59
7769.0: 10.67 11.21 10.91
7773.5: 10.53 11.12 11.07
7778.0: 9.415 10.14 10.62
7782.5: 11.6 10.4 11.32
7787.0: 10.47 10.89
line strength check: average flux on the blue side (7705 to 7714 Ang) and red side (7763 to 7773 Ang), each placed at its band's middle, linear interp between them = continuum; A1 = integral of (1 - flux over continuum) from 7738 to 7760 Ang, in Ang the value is 1.2 Ang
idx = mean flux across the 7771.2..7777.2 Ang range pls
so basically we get 10.9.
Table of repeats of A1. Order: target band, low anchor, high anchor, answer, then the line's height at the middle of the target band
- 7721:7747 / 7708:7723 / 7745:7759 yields -0.3 Ang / 10.6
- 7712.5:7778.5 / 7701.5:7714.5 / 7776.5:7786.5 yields 0.1 Ang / 10.7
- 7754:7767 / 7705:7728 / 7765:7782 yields -0.1 Ang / 10.8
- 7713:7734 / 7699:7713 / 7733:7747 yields -1.0 Ang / 10.6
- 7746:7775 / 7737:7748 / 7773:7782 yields -0.4 Ang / 10.5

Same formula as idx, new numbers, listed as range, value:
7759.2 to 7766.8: 11.2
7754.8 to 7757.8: 9.89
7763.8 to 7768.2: 11.1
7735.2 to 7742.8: 10.5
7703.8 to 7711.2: 10.6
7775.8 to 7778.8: 10.2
